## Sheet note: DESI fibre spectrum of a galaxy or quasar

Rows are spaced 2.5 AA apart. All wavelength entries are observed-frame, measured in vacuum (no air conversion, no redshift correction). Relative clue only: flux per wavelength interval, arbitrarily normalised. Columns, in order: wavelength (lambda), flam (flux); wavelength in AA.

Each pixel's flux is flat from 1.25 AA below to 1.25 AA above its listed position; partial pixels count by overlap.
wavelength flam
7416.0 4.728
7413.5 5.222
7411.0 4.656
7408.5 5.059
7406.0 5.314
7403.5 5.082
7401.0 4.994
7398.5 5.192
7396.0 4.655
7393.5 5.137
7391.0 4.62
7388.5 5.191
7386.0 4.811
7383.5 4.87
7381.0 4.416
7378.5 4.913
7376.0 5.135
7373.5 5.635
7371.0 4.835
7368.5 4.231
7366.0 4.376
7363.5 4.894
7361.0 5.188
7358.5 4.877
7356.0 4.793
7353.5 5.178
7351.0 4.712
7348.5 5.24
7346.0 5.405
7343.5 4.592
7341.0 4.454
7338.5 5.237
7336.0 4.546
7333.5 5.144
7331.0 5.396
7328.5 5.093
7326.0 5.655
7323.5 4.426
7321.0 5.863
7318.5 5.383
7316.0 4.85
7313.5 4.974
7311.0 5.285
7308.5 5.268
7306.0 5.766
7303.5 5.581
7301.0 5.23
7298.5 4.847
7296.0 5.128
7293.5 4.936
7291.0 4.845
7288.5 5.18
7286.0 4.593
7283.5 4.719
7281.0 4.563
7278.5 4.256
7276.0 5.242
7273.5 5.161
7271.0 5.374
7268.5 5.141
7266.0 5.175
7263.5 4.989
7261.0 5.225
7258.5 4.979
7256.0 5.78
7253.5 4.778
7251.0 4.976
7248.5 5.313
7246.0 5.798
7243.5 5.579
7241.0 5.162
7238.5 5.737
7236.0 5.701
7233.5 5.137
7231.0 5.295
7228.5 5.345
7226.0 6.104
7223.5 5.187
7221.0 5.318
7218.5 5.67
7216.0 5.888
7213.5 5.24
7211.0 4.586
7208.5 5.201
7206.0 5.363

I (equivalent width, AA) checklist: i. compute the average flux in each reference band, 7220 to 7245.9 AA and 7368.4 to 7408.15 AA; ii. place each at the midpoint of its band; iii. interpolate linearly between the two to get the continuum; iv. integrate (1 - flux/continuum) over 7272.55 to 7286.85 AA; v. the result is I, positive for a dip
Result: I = 1.5 AA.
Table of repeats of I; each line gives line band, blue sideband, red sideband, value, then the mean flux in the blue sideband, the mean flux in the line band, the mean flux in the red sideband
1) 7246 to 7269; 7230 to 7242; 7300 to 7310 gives 1.0 AA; 5.41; 5.19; 5.46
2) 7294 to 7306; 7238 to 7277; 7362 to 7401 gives -0.3 AA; 5.27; 5.24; 4.87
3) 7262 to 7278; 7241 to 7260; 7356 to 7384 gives 0.3 AA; 5.3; 5.14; 4.85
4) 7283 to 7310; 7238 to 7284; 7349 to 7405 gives -0.2 AA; 5.15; 5.11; 4.9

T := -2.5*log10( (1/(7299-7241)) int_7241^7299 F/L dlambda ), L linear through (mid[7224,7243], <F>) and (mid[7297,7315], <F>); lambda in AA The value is 0.064 mag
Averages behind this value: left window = 5.49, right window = 5.27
